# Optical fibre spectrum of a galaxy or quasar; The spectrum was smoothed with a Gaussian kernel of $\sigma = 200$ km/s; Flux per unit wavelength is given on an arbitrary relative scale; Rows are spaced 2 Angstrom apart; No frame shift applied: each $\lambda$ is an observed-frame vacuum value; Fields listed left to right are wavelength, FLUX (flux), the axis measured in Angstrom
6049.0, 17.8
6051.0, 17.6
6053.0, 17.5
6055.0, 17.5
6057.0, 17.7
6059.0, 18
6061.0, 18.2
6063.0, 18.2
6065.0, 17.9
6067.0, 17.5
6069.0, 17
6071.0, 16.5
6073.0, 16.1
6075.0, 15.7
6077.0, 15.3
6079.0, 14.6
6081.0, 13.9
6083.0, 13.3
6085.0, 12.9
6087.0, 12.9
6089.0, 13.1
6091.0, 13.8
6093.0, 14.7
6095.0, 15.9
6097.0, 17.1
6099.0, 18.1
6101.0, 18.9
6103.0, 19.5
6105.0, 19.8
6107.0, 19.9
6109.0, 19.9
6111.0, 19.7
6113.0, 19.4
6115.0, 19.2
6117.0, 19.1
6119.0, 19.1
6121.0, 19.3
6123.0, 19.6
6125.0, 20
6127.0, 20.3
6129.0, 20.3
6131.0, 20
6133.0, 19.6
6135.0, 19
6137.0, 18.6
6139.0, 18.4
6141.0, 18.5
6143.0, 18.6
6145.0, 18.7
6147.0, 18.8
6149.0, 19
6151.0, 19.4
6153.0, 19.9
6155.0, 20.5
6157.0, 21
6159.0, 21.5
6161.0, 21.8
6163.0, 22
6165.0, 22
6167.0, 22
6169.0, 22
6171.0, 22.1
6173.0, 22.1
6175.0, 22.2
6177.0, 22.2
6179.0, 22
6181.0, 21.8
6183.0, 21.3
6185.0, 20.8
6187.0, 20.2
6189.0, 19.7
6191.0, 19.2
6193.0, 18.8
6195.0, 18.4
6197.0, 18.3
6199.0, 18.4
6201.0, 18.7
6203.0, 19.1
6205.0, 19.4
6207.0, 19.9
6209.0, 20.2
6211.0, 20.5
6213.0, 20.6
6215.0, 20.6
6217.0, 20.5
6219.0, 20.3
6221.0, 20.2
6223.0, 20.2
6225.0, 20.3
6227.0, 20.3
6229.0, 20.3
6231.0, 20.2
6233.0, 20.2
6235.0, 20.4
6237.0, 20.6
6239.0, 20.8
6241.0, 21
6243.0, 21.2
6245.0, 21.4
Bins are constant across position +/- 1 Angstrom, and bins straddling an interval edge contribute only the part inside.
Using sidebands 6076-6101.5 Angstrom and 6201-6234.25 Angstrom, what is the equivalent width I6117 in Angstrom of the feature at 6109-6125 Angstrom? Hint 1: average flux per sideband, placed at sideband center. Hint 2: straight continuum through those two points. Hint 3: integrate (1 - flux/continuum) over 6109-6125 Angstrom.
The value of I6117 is -3.4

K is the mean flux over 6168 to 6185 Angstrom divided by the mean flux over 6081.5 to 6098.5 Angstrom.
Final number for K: 1.5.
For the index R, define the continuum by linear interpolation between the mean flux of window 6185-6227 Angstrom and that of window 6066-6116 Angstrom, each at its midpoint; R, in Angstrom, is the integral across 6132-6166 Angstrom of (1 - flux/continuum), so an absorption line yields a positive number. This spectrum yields -3.1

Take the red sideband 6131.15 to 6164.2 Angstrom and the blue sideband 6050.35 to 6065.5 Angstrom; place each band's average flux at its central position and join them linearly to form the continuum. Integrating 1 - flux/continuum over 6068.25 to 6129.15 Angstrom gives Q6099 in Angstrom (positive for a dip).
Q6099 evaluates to 4.9 Angstrom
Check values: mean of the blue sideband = 17.8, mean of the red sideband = 19.7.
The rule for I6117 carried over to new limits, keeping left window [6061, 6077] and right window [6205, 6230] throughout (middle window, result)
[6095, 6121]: -1.73 Angstrom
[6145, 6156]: -0.39 Angstrom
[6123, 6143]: -1.08 Angstrom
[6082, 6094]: 2.72 Angstrom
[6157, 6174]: -2.45 Angstrom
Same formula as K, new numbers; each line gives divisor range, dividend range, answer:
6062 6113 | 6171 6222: 1.22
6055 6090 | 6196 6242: 1.26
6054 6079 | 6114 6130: 1.15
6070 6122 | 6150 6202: 1.23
